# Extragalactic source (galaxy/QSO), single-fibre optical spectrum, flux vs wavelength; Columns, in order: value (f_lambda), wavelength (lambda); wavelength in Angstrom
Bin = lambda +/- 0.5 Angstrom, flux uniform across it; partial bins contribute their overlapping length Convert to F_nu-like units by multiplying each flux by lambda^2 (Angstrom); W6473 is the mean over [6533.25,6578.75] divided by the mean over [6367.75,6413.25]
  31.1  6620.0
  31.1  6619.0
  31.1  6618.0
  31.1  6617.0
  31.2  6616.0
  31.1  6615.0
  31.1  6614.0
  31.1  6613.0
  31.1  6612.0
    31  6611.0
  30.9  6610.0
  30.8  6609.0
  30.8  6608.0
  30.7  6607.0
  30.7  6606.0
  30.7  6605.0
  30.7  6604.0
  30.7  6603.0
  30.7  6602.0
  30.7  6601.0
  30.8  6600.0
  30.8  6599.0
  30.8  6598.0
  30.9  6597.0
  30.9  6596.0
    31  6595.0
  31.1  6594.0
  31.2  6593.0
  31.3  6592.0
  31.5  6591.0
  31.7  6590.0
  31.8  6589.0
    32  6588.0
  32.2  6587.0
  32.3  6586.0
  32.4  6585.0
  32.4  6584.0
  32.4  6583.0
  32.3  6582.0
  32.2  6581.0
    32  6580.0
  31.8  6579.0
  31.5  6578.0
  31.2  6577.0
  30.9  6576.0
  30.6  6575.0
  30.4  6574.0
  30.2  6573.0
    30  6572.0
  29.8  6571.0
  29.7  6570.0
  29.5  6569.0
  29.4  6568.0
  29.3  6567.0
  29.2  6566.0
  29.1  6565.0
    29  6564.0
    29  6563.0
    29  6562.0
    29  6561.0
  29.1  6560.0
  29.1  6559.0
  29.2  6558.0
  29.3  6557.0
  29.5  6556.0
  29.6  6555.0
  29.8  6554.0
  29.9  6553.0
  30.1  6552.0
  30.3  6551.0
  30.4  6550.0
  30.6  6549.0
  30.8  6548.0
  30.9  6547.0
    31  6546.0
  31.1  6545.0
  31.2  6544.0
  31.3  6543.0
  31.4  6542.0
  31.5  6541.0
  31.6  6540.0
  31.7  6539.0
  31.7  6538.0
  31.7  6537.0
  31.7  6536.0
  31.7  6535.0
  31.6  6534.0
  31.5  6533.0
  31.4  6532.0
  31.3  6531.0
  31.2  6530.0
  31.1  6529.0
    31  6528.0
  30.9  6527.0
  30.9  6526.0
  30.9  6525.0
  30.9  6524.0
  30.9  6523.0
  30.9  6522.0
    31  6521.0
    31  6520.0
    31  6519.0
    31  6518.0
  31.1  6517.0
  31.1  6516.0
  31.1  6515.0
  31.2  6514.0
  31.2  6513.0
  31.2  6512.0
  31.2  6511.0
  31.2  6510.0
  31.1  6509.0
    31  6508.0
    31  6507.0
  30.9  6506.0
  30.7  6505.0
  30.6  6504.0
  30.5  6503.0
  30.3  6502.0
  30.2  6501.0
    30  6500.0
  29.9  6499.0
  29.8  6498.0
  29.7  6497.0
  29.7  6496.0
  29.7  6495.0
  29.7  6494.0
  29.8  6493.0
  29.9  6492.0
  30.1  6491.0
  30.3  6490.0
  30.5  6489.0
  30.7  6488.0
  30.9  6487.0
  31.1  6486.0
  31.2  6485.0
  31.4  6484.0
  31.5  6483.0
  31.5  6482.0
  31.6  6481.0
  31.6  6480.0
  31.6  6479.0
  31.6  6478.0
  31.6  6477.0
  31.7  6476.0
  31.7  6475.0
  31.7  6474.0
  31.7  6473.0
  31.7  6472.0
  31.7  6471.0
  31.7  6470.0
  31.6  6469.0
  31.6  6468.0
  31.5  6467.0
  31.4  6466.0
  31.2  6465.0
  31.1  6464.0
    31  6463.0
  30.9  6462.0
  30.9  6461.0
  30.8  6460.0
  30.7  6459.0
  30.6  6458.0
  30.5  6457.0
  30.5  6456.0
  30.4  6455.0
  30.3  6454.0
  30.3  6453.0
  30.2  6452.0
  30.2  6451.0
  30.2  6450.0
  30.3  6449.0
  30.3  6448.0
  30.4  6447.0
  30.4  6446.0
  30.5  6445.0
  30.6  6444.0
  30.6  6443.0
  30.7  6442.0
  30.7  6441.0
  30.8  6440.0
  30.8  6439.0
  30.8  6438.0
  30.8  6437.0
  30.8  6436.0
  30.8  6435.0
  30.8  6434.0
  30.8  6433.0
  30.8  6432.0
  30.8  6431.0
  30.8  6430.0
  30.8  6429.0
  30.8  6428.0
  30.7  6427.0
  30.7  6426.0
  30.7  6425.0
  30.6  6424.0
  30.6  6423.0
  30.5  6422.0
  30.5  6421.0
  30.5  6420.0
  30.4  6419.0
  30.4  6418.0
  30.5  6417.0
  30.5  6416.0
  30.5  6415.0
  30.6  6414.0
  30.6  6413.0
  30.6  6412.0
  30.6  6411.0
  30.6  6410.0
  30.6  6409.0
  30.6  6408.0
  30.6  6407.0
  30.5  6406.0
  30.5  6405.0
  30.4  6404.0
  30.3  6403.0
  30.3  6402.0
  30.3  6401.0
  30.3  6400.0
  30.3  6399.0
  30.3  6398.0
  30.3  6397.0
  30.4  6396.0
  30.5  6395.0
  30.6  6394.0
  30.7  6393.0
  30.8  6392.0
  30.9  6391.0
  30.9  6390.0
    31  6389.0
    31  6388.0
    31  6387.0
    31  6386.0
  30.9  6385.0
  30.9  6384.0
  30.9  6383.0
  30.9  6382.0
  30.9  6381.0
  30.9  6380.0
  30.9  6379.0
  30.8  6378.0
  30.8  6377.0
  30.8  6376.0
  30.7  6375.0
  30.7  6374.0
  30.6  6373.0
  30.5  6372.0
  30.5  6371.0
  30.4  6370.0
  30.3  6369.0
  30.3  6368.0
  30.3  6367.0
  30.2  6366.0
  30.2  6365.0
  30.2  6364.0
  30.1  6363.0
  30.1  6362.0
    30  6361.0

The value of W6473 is 1.04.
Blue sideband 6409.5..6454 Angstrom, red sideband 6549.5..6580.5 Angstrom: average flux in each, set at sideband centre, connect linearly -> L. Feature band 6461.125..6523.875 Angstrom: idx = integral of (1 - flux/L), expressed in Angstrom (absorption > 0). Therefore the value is -1.4 Angstrom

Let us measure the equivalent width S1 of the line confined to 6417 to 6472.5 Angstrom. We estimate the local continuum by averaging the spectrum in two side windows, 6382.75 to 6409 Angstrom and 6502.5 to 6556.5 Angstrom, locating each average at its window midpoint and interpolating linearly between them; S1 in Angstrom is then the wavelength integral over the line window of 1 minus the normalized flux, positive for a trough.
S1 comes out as 0.0 Angstrom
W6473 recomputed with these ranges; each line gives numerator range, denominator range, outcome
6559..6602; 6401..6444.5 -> 1.05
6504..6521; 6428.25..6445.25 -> 1.03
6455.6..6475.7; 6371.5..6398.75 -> 1.04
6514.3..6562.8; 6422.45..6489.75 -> 1.02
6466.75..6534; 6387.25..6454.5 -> 1.04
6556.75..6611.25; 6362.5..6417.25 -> 1.07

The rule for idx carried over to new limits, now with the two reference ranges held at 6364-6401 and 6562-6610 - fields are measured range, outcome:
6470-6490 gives -0.43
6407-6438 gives 0.04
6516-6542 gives -0.38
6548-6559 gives 0.34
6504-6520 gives -0.14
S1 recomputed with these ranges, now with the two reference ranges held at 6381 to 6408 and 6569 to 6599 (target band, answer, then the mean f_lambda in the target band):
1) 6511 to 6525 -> 0.01 Angstrom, 31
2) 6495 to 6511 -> 0.29 Angstrom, 30.4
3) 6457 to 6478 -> -0.30 Angstrom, 31.3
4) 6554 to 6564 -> 0.64 Angstrom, 29.2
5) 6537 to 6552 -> 0.03 Angstrom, 31.1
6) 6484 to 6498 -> 0.31 Angstrom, 30.3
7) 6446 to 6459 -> 0.20 Angstrom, 30.4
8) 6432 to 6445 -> 0.02 Angstrom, 30.7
